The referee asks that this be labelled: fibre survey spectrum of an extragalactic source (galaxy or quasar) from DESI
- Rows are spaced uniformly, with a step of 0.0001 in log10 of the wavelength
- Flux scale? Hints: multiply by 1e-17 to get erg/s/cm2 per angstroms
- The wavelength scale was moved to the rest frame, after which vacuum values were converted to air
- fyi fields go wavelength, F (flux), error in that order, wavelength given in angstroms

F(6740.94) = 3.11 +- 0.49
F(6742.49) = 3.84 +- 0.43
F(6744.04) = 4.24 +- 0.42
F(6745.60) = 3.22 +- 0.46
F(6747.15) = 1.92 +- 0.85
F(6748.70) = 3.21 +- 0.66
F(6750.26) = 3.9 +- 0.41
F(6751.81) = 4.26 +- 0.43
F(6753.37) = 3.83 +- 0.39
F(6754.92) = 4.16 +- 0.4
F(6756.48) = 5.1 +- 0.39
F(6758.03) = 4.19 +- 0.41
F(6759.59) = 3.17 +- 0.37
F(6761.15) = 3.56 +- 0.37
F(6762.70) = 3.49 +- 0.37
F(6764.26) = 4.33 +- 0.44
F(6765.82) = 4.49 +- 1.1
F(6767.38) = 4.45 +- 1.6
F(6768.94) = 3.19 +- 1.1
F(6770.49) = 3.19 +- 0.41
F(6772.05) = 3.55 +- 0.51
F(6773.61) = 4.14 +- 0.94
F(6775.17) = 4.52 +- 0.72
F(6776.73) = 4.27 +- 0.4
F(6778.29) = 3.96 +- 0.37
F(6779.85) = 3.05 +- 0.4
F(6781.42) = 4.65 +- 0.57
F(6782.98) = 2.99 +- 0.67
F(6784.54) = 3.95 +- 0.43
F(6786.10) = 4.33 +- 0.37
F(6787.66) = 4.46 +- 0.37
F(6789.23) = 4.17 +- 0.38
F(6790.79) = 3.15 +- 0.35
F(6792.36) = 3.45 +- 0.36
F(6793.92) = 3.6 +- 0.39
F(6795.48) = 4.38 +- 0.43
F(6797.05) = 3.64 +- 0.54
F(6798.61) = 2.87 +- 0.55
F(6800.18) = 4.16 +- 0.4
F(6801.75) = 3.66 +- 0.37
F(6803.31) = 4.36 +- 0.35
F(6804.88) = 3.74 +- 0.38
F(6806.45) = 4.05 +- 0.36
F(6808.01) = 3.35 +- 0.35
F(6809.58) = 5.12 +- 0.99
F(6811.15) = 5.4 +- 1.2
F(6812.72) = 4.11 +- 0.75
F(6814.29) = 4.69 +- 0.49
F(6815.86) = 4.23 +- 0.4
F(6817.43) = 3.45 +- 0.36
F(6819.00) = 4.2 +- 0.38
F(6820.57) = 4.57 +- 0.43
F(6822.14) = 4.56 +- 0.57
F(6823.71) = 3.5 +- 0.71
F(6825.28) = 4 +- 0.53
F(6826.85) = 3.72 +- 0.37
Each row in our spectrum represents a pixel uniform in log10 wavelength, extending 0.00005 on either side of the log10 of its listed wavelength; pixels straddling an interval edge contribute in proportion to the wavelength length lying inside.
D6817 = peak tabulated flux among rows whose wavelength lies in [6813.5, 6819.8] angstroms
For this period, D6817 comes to 4.69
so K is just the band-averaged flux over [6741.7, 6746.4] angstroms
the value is 3.76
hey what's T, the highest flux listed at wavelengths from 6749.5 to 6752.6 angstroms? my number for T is 4.26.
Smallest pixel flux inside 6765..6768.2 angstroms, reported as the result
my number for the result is 4.45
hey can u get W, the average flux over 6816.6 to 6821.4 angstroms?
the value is 4.08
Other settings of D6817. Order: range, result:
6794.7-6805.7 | 4.38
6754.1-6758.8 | 5.1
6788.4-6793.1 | 4.17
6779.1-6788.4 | 4.65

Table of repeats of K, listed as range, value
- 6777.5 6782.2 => 3.88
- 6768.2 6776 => 3.73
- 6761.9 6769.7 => 3.99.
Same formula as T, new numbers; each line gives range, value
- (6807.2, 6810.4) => 5.12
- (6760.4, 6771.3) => 4.49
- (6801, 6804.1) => 4.36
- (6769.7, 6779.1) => 4.52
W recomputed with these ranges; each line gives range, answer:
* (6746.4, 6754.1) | 3.43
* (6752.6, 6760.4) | 4.09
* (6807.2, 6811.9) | 4.62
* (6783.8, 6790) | 4.23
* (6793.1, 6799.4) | 3.62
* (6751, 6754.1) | 4.05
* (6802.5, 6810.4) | 4.13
